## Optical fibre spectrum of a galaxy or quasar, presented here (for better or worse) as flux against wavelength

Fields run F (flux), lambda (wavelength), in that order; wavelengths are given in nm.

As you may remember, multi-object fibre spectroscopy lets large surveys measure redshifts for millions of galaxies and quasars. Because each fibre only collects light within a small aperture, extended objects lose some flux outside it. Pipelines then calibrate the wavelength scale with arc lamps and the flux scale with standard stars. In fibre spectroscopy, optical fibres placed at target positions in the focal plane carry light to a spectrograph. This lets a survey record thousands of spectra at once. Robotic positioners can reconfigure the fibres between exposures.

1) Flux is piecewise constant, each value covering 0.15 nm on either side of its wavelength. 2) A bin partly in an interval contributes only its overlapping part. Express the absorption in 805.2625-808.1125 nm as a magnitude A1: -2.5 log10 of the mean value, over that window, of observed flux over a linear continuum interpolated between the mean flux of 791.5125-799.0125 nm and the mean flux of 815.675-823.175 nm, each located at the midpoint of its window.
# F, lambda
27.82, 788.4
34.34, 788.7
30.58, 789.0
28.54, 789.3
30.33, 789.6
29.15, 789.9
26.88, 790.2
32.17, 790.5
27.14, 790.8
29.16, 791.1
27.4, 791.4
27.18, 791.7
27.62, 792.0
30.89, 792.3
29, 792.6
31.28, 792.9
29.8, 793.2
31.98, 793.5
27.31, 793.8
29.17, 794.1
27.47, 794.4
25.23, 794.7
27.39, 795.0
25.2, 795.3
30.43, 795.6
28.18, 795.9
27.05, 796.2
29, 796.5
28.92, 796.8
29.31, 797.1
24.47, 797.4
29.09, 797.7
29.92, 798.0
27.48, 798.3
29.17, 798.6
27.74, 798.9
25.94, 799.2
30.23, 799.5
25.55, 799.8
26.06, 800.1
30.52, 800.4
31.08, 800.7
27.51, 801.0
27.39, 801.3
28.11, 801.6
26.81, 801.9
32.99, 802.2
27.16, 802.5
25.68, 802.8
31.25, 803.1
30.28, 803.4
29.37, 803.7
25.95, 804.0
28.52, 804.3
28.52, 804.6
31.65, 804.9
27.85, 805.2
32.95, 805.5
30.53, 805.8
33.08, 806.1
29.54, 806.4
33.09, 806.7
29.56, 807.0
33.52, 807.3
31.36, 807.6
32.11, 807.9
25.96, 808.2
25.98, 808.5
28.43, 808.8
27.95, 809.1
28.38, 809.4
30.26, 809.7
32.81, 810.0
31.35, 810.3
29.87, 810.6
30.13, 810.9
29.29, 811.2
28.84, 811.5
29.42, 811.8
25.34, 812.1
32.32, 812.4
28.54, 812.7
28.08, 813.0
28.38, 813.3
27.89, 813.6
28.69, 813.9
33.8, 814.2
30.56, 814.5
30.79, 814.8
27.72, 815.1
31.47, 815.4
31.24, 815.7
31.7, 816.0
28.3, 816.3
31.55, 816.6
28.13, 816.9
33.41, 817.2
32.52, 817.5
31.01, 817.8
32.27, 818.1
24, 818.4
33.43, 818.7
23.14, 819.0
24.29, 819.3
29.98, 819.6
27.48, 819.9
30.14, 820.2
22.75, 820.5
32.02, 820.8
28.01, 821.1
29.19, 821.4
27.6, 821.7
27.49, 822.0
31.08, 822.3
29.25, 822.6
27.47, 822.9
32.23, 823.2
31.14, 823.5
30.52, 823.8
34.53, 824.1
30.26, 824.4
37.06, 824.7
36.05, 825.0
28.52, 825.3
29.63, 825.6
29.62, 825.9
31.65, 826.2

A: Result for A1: -0.100 mag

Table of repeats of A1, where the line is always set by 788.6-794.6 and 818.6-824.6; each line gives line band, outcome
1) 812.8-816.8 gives -0.03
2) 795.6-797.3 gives 0.03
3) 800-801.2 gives 0.01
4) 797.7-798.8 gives 0.02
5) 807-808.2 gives -0.07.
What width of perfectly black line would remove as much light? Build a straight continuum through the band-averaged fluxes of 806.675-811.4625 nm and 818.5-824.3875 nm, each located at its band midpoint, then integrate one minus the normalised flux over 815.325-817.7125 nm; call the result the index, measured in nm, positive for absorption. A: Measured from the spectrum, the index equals -0.13 nm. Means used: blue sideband 29.9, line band 31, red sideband 29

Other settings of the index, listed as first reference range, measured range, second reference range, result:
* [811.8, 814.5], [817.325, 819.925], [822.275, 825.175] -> 0.16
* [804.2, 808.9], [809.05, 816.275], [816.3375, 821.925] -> -0.05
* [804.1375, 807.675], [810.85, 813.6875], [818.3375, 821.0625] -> 0.05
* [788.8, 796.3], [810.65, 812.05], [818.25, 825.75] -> 0.00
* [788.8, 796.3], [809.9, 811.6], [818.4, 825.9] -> -0.06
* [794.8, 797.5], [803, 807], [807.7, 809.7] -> -0.28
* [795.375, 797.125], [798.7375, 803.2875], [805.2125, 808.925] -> 0.18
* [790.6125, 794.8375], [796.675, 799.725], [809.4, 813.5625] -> 0.08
